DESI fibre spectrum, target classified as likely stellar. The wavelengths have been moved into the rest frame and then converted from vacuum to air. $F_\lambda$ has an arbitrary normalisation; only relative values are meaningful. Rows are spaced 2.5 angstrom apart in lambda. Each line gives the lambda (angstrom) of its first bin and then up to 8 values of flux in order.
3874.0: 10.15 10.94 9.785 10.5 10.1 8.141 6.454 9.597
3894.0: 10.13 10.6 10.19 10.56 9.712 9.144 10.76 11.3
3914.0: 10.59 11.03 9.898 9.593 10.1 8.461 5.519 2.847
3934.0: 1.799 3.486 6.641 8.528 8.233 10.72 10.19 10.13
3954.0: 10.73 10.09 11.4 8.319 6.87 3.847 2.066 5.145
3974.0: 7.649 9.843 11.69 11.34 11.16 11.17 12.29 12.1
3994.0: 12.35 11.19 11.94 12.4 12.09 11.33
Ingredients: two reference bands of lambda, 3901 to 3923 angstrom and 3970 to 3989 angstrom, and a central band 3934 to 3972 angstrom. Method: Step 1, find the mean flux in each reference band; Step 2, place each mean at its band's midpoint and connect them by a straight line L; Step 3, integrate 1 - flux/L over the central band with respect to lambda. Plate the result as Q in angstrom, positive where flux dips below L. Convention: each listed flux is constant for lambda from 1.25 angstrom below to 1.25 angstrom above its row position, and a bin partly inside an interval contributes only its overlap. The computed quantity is 9.0 angstrom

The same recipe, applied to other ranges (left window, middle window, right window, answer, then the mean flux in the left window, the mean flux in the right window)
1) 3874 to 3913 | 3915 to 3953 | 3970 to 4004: 8.93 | 9.87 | 10.8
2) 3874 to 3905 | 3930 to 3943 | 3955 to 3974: 5.20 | 9.74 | 6.93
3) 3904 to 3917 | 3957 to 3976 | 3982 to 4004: 7.72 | 10.5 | 11.8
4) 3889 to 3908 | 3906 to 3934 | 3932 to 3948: -1.77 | 9.77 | 6.45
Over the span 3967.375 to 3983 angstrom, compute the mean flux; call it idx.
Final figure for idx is 7.91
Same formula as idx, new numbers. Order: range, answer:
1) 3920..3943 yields 6.39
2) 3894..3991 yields 8.82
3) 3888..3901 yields 9.52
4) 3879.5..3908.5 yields 9.59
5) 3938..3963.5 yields 9.45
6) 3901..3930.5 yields 9.64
